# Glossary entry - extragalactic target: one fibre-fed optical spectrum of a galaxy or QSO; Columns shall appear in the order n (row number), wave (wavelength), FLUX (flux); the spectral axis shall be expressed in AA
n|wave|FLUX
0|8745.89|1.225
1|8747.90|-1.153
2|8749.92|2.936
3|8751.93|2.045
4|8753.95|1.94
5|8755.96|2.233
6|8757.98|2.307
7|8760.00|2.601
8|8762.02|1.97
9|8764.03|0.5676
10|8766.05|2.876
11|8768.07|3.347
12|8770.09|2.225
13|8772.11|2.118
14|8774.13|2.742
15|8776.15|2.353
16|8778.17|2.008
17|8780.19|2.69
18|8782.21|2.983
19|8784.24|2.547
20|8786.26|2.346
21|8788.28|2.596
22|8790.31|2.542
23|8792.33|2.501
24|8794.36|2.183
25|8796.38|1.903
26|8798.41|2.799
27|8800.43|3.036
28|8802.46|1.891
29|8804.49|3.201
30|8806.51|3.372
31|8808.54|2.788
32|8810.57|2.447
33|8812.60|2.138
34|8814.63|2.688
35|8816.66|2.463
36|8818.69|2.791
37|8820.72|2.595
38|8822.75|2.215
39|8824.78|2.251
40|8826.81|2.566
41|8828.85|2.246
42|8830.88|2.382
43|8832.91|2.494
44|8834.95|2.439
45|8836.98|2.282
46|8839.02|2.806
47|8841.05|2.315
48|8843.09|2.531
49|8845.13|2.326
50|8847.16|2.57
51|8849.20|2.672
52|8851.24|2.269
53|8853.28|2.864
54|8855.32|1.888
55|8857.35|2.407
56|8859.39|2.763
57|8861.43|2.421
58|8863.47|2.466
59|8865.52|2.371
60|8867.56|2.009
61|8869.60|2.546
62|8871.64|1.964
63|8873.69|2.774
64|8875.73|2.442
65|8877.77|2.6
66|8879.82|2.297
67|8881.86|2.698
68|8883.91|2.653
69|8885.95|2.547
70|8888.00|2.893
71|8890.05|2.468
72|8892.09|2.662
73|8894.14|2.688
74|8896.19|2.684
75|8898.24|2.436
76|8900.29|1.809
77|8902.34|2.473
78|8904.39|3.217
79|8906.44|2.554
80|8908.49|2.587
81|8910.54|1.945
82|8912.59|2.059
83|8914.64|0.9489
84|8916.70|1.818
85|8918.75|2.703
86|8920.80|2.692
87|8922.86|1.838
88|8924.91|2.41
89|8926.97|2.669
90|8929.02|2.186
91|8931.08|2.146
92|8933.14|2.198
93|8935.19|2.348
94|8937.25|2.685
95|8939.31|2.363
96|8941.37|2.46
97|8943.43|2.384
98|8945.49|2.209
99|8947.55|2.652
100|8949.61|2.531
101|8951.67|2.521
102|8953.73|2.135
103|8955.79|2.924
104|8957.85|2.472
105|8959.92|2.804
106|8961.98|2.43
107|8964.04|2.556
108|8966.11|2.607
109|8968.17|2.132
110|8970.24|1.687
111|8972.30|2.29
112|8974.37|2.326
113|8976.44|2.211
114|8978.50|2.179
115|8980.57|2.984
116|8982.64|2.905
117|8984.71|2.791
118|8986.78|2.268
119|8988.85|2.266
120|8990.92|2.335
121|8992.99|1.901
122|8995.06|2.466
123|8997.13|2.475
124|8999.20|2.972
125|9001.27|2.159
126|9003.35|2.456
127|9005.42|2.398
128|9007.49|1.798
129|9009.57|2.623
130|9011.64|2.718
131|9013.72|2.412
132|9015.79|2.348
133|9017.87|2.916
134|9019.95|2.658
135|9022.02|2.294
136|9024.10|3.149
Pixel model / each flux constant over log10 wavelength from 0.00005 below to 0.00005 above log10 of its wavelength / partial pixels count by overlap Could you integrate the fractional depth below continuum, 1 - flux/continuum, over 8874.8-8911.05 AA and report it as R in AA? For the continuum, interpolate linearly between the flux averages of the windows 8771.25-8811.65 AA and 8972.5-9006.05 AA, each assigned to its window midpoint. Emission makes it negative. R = -0.7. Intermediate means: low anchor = 2.55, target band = 2.54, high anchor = 2.44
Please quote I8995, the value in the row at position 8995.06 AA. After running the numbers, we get 2.466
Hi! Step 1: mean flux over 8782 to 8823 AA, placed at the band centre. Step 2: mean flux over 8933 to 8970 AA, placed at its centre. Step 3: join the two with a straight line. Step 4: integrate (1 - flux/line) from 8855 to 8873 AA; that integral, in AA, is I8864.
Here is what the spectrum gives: 1.3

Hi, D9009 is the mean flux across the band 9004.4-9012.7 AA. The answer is 2.38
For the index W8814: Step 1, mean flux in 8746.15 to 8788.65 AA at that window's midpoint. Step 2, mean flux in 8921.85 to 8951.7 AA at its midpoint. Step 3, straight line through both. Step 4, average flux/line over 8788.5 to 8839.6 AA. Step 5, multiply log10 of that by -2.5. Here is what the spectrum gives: -0.13 mag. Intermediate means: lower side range 2.18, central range 2.52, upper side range 2.37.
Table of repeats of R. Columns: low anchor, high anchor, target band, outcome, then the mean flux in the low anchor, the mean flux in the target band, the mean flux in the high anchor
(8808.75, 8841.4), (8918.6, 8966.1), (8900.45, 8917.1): 1.74 AA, 2.46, 2.19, 2.45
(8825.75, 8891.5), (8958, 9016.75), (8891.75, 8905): -0.49 AA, 2.47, 2.54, 2.41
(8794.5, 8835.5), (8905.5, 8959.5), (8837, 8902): -1.06 AA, 2.53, 2.48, 2.33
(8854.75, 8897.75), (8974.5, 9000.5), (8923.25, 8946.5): 1.19 AA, 2.49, 2.35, 2.47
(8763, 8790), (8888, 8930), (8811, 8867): -1.40 AA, 2.42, 2.45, 2.36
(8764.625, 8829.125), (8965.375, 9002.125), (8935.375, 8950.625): -0.27 AA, 2.54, 2.46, 2.39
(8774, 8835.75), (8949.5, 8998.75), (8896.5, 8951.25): 2.87 AA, 2.52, 2.33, 2.43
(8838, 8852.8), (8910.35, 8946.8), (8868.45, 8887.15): -0.78 AA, 2.51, 2.5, 2.24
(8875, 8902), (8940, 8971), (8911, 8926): 2.55 AA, 2.53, 2.06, 2.44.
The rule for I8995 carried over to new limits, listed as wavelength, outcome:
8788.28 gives 2.596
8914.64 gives 0.9489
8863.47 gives 2.466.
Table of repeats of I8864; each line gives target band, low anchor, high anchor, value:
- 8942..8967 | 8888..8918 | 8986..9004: -1.8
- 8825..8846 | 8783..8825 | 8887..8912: 0.9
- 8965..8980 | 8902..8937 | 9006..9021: 1.1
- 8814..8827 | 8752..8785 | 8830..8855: -0.3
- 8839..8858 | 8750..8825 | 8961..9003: -0.1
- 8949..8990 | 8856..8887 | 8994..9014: 0.0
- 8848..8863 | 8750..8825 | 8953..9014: -0.2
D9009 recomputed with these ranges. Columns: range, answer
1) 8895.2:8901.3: 2.31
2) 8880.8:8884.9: 2.67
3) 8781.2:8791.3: 2.6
